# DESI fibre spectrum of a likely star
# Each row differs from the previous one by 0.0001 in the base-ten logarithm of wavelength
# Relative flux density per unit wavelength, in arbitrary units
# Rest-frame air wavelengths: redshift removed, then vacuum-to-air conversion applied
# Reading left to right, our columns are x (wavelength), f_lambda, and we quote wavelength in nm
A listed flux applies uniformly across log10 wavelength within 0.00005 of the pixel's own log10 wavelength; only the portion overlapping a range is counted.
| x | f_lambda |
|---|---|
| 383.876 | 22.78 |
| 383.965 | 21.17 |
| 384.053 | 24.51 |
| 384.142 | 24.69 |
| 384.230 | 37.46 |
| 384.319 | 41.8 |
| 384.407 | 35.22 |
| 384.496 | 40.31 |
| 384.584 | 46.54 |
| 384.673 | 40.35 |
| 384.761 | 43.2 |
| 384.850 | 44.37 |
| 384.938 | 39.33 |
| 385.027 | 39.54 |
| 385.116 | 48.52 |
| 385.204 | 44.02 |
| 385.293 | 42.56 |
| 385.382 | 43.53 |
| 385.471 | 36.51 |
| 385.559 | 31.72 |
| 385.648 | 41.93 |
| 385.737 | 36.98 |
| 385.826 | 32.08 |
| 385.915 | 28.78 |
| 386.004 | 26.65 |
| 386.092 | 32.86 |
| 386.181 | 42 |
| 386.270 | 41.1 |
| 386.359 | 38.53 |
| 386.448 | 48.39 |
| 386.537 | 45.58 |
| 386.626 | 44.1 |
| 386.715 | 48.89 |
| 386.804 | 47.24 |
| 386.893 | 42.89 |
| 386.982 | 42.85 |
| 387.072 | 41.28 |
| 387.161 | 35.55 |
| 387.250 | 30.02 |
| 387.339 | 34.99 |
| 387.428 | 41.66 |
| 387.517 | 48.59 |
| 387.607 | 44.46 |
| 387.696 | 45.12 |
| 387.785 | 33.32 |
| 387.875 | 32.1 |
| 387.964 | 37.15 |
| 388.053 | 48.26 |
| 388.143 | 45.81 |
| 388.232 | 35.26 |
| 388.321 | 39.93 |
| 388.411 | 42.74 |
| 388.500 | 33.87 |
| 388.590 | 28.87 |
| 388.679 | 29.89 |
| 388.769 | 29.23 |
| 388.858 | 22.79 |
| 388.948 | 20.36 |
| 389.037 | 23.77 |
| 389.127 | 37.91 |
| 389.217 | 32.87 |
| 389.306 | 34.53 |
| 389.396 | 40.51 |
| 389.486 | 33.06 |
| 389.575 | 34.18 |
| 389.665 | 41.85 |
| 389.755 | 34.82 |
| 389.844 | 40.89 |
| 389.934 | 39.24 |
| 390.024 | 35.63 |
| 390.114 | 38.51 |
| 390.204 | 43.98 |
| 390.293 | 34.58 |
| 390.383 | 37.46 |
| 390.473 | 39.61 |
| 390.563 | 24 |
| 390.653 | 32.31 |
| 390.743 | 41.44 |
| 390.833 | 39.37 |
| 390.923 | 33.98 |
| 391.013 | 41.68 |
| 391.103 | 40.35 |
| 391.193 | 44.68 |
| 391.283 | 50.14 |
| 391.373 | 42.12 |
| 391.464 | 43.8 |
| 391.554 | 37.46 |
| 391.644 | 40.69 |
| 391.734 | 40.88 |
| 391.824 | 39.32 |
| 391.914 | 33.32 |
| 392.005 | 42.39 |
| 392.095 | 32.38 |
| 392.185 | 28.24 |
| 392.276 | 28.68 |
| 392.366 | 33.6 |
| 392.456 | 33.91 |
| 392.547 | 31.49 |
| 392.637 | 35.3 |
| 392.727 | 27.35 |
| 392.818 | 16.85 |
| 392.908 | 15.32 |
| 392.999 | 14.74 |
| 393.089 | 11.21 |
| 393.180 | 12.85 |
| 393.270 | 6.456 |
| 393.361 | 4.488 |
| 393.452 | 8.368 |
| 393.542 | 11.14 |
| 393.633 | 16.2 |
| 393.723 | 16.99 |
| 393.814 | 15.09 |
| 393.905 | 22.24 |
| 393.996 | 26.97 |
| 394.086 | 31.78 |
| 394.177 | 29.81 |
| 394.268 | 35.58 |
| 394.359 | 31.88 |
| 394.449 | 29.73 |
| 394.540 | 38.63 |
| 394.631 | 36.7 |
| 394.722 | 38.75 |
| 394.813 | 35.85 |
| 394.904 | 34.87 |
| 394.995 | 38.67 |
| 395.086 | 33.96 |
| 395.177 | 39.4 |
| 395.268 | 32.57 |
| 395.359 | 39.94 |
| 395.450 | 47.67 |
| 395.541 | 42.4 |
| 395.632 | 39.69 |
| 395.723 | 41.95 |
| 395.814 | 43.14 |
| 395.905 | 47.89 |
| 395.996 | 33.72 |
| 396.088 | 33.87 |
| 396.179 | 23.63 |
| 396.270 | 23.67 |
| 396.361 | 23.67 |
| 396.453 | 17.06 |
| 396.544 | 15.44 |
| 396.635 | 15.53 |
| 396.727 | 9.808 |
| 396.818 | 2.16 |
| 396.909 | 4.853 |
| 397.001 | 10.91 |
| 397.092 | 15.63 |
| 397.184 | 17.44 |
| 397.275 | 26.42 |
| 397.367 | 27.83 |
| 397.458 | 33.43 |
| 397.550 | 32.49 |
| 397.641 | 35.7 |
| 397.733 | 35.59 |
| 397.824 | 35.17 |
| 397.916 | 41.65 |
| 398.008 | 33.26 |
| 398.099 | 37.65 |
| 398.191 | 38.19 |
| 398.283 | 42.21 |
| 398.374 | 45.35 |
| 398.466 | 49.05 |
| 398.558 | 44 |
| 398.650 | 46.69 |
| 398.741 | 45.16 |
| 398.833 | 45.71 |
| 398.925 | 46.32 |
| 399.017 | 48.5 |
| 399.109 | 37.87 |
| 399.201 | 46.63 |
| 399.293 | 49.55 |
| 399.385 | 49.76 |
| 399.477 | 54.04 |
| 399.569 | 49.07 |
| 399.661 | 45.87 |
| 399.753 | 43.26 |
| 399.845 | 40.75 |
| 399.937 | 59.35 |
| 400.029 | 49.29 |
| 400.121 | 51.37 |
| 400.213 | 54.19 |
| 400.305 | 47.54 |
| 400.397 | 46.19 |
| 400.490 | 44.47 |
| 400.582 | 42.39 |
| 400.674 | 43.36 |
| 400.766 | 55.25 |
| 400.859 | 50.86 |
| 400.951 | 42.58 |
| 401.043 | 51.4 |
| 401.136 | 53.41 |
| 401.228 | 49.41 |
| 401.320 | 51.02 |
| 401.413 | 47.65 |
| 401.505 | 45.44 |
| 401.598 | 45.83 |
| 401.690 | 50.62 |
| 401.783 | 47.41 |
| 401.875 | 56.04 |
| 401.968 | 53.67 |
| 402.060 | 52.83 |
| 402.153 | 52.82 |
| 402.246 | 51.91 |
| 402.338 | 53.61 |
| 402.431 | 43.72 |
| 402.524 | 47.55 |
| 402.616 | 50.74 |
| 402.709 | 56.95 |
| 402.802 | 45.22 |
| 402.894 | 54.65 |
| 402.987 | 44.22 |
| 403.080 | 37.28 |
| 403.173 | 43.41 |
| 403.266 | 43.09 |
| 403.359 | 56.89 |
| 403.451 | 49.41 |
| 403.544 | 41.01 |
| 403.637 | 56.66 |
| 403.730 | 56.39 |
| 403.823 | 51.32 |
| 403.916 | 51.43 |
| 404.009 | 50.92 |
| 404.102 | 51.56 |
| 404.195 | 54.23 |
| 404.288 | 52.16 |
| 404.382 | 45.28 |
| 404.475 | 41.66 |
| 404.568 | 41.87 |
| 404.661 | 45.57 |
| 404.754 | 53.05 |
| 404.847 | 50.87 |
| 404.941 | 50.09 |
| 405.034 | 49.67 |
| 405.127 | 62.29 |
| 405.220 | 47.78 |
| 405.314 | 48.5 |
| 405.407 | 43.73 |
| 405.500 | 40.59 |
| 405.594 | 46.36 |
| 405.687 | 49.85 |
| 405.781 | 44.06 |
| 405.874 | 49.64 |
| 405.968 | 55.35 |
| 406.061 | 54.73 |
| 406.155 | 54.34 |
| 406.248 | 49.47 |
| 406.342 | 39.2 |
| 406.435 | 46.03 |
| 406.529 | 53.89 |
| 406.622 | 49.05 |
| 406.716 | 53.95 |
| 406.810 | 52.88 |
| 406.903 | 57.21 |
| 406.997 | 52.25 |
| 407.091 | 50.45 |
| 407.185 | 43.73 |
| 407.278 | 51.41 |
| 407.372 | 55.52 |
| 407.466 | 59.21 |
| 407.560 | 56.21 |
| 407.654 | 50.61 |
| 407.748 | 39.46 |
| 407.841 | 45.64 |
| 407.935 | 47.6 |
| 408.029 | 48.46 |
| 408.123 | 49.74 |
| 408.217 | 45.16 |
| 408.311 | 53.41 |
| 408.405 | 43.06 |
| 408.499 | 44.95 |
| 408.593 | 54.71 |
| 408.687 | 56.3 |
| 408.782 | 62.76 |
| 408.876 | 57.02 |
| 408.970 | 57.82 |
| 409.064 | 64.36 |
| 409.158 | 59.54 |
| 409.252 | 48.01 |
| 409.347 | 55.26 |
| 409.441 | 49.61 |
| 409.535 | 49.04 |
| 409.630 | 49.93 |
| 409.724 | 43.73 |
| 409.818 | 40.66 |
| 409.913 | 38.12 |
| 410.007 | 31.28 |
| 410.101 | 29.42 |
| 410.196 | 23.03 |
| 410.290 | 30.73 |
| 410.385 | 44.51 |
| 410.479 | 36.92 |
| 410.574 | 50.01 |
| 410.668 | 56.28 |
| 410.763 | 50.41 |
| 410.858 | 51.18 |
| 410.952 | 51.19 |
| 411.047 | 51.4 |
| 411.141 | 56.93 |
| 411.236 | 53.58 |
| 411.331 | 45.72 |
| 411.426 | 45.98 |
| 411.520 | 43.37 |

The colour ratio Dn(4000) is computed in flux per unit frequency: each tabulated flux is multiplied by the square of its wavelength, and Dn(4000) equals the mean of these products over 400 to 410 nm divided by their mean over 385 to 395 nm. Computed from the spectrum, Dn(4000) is 1.6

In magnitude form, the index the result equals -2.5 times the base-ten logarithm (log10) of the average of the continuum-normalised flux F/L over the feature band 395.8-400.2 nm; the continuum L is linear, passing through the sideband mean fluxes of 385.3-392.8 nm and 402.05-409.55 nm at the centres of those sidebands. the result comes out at 0.24 mag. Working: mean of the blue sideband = 37.2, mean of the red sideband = 50.3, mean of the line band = 35.7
